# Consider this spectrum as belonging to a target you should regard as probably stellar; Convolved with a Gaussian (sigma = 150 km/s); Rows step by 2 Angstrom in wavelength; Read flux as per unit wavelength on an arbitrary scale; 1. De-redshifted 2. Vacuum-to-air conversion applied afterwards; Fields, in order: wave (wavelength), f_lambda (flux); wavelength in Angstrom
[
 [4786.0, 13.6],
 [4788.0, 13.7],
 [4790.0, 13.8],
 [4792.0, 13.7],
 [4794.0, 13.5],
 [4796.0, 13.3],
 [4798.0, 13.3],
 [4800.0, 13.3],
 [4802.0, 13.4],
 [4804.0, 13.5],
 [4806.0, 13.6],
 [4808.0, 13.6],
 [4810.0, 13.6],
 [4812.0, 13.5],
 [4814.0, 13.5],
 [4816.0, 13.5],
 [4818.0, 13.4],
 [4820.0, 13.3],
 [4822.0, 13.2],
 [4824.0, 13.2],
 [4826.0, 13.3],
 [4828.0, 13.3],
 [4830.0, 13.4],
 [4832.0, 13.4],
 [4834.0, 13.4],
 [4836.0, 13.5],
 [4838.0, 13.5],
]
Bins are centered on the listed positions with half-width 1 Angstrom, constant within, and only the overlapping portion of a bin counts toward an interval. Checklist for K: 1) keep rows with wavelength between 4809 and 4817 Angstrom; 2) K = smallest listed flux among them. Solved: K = 13.5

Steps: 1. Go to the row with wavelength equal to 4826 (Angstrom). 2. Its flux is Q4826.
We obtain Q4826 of 13.3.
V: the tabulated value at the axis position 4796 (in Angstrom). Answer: 13.3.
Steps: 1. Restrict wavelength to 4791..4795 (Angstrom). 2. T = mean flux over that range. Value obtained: 13.6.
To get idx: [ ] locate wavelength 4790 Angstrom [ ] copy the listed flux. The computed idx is 13.8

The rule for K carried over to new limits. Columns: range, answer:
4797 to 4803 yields 13.3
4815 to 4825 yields 13.2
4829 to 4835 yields 13.4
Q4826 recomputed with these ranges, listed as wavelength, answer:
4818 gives 13.4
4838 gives 13.5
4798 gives 13.3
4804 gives 13.5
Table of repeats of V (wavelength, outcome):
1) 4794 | 13.5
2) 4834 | 13.4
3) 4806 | 13.6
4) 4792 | 13.7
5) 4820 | 13.3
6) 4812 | 13.5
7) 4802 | 13.4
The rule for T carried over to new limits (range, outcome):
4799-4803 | 13.4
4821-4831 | 13.3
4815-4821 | 13.4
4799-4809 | 13.5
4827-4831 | 13.4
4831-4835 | 13.4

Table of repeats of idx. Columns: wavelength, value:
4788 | 13.7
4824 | 13.2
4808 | 13.6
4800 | 13.3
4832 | 13.4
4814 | 13.5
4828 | 13.3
